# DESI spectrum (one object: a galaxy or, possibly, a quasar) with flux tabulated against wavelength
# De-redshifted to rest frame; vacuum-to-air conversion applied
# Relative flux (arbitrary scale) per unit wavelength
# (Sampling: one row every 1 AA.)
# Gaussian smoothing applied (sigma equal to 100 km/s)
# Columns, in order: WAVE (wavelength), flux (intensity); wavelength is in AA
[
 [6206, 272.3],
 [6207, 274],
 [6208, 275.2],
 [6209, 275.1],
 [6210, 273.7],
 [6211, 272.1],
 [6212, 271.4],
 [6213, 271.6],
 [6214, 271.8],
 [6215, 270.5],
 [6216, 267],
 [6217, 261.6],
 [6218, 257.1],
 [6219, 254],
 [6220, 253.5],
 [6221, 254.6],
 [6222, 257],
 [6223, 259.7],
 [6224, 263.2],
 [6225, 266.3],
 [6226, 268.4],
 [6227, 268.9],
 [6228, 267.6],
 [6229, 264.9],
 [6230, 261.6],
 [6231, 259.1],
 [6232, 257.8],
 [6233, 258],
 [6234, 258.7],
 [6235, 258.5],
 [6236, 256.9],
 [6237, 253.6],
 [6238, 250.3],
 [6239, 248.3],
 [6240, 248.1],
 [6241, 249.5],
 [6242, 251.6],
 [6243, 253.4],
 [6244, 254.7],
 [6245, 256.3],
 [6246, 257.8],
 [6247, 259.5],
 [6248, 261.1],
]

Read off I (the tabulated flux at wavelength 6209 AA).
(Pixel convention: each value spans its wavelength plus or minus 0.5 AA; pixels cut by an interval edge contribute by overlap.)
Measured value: 275.1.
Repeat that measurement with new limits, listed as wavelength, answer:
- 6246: 257.8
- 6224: 263.2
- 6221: 254.6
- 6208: 275.2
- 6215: 270.5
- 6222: 257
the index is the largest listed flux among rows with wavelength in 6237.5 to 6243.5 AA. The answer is 253.4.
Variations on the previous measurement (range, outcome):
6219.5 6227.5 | 268.9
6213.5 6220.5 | 271.8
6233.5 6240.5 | 258.7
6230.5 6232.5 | 259.1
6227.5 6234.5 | 267.6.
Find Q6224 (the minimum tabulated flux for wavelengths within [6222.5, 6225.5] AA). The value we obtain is 259.7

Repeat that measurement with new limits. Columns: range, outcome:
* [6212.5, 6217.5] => 261.6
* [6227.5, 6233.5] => 257.8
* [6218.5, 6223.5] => 253.5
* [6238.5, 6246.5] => 248.1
